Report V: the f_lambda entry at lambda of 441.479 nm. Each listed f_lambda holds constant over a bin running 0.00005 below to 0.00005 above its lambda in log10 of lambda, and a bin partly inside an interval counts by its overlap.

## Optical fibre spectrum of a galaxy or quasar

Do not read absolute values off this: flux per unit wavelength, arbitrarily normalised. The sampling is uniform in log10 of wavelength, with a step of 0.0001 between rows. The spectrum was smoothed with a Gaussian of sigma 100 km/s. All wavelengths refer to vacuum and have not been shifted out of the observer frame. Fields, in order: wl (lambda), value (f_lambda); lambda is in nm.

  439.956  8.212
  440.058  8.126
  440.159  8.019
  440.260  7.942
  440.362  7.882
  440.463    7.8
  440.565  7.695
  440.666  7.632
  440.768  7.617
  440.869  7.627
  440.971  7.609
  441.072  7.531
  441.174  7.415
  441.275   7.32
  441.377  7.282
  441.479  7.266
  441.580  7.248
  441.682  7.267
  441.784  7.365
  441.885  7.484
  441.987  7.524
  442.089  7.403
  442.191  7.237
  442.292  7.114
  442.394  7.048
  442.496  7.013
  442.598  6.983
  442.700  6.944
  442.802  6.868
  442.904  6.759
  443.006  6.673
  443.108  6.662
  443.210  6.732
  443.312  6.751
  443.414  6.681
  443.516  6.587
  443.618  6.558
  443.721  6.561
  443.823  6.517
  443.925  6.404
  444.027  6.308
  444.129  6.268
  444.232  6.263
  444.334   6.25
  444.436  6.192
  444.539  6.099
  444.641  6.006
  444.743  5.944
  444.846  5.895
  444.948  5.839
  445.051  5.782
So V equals 7.266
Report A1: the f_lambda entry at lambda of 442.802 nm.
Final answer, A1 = 6.868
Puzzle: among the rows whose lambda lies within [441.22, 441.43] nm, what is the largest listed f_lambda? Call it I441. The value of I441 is 7.32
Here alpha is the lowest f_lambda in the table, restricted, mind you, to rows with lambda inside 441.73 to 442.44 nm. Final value 7.048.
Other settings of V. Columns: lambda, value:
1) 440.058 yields 8.126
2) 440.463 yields 7.8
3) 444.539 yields 6.099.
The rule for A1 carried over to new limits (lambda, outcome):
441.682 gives 7.267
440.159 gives 8.019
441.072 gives 7.531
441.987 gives 7.524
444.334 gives 6.25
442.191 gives 7.237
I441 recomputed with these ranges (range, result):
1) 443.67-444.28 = 6.561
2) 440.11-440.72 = 8.019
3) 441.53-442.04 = 7.524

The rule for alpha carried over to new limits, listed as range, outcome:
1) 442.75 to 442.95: 6.759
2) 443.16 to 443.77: 6.558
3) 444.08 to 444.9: 5.895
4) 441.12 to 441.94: 7.248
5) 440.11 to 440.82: 7.617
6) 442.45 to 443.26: 6.662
